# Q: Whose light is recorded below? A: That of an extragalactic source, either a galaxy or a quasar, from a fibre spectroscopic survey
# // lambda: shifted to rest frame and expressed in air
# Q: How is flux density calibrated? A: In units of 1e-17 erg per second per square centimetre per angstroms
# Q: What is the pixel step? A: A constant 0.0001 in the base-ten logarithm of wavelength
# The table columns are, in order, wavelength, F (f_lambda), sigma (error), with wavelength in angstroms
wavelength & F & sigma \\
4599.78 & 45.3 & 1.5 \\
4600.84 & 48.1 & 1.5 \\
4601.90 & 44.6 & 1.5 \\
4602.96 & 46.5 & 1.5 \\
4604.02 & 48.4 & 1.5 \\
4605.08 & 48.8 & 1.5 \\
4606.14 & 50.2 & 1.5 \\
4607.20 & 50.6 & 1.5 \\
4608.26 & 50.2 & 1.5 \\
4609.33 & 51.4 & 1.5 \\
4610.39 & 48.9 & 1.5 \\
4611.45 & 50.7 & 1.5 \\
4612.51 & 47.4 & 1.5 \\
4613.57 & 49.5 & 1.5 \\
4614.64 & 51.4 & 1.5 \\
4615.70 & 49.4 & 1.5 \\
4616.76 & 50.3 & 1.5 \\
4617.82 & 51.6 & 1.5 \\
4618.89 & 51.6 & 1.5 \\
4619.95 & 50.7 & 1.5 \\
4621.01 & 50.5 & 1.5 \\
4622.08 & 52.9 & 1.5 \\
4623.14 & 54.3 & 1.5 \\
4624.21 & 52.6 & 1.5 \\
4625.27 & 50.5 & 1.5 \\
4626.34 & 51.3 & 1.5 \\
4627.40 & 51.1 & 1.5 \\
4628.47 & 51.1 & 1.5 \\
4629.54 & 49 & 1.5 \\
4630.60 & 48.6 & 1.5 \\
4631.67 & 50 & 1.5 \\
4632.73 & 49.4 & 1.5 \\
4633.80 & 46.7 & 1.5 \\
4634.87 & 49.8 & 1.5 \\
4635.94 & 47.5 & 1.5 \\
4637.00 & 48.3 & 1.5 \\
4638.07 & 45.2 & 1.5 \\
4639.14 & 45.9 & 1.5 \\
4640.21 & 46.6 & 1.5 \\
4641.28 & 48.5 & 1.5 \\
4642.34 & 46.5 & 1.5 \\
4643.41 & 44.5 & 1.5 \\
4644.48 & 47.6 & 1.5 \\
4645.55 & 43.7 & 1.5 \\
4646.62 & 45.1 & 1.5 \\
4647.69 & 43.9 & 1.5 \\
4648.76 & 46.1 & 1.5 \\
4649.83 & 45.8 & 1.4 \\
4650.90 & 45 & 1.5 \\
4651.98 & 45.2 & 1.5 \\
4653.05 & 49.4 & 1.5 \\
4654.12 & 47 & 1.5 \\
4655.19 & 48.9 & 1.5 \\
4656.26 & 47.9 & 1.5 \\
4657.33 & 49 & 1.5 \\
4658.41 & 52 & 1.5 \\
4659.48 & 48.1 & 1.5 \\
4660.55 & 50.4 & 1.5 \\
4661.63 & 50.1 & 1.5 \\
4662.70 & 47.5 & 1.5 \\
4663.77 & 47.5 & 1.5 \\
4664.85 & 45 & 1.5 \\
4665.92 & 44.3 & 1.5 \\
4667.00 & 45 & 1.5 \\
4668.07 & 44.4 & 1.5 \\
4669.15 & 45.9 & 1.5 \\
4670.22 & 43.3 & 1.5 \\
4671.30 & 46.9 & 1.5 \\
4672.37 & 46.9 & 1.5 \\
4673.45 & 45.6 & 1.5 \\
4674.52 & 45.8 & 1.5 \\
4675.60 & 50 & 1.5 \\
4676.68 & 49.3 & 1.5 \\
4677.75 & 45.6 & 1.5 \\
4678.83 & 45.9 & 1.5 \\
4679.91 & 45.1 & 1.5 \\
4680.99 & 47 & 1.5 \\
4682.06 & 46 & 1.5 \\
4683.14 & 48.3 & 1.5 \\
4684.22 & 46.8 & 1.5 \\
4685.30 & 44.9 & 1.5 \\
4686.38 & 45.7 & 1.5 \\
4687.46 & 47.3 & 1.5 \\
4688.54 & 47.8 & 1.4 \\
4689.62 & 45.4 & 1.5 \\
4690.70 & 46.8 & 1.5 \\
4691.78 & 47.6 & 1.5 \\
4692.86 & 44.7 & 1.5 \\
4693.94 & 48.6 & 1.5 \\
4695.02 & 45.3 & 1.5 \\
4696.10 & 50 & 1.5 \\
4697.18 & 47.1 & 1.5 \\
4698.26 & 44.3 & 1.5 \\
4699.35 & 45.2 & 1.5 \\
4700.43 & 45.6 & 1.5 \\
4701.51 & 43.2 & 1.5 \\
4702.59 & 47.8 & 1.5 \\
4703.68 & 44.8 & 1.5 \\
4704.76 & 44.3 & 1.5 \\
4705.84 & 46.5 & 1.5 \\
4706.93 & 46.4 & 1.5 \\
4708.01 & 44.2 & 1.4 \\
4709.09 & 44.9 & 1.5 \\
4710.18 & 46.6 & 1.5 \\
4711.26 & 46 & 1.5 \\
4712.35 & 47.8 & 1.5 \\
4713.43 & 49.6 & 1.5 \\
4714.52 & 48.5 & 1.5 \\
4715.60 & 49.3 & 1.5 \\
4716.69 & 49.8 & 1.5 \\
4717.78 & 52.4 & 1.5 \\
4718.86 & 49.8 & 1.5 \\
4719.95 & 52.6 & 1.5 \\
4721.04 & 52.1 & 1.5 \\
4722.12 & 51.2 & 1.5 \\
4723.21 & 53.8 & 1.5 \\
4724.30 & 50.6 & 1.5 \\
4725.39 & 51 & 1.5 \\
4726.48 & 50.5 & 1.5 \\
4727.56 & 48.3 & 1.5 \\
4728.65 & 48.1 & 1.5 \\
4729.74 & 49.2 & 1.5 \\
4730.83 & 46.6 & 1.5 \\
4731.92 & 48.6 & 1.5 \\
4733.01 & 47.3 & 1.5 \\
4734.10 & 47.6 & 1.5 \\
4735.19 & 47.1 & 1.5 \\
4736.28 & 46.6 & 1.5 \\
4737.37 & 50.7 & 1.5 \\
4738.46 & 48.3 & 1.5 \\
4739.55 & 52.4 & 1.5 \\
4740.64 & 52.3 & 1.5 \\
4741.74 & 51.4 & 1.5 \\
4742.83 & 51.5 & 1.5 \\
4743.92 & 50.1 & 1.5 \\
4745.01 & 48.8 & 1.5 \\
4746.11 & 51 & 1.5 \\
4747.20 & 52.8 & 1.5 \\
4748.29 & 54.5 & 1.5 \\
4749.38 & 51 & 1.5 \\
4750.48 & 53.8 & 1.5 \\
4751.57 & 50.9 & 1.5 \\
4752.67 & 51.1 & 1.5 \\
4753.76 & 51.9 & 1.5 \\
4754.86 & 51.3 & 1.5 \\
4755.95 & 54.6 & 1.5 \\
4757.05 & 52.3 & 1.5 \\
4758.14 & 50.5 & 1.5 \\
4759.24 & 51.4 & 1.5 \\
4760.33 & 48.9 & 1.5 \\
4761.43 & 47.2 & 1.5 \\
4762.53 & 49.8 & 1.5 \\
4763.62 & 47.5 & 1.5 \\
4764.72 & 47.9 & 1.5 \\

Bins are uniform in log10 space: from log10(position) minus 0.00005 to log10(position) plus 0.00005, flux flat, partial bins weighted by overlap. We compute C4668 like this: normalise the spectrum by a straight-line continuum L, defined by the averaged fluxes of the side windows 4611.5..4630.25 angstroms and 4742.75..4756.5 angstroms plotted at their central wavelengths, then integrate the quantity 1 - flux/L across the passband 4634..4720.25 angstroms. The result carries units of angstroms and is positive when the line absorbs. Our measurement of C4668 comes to 7.4 angstroms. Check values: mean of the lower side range 50.9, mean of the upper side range 51.8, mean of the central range 46.9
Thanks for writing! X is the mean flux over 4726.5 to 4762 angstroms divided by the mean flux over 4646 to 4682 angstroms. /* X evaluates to 1.07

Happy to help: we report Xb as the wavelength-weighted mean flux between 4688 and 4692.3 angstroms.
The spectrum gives 46.9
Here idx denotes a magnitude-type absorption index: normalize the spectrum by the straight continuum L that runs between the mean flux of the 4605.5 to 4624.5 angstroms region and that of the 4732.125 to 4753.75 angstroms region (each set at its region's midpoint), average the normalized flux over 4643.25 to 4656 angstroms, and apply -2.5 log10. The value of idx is 0.10 mag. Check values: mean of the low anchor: 50.7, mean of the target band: 46.1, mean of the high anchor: 50.5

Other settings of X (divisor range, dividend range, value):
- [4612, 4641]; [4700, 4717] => 0.94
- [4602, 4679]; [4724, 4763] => 1.04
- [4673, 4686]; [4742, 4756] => 1.11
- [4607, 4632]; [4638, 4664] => 0.93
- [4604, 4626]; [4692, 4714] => 0.91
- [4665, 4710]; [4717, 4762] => 1.10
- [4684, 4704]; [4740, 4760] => 1.12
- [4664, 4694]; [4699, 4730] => 1.04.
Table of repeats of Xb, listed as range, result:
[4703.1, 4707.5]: 45.5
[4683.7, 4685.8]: 45.8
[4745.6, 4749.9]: 52.5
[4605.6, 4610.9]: 50.2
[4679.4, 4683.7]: 46.6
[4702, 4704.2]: 46.2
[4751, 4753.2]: 51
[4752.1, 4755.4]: 51.3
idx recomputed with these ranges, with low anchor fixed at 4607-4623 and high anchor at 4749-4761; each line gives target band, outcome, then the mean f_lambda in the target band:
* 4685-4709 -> 0.11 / 46.1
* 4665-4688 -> 0.11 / 46.2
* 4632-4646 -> 0.08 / 47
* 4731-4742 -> 0.05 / 49.1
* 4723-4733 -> 0.04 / 49.4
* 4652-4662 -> 0.04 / 49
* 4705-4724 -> 0.05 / 48.9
